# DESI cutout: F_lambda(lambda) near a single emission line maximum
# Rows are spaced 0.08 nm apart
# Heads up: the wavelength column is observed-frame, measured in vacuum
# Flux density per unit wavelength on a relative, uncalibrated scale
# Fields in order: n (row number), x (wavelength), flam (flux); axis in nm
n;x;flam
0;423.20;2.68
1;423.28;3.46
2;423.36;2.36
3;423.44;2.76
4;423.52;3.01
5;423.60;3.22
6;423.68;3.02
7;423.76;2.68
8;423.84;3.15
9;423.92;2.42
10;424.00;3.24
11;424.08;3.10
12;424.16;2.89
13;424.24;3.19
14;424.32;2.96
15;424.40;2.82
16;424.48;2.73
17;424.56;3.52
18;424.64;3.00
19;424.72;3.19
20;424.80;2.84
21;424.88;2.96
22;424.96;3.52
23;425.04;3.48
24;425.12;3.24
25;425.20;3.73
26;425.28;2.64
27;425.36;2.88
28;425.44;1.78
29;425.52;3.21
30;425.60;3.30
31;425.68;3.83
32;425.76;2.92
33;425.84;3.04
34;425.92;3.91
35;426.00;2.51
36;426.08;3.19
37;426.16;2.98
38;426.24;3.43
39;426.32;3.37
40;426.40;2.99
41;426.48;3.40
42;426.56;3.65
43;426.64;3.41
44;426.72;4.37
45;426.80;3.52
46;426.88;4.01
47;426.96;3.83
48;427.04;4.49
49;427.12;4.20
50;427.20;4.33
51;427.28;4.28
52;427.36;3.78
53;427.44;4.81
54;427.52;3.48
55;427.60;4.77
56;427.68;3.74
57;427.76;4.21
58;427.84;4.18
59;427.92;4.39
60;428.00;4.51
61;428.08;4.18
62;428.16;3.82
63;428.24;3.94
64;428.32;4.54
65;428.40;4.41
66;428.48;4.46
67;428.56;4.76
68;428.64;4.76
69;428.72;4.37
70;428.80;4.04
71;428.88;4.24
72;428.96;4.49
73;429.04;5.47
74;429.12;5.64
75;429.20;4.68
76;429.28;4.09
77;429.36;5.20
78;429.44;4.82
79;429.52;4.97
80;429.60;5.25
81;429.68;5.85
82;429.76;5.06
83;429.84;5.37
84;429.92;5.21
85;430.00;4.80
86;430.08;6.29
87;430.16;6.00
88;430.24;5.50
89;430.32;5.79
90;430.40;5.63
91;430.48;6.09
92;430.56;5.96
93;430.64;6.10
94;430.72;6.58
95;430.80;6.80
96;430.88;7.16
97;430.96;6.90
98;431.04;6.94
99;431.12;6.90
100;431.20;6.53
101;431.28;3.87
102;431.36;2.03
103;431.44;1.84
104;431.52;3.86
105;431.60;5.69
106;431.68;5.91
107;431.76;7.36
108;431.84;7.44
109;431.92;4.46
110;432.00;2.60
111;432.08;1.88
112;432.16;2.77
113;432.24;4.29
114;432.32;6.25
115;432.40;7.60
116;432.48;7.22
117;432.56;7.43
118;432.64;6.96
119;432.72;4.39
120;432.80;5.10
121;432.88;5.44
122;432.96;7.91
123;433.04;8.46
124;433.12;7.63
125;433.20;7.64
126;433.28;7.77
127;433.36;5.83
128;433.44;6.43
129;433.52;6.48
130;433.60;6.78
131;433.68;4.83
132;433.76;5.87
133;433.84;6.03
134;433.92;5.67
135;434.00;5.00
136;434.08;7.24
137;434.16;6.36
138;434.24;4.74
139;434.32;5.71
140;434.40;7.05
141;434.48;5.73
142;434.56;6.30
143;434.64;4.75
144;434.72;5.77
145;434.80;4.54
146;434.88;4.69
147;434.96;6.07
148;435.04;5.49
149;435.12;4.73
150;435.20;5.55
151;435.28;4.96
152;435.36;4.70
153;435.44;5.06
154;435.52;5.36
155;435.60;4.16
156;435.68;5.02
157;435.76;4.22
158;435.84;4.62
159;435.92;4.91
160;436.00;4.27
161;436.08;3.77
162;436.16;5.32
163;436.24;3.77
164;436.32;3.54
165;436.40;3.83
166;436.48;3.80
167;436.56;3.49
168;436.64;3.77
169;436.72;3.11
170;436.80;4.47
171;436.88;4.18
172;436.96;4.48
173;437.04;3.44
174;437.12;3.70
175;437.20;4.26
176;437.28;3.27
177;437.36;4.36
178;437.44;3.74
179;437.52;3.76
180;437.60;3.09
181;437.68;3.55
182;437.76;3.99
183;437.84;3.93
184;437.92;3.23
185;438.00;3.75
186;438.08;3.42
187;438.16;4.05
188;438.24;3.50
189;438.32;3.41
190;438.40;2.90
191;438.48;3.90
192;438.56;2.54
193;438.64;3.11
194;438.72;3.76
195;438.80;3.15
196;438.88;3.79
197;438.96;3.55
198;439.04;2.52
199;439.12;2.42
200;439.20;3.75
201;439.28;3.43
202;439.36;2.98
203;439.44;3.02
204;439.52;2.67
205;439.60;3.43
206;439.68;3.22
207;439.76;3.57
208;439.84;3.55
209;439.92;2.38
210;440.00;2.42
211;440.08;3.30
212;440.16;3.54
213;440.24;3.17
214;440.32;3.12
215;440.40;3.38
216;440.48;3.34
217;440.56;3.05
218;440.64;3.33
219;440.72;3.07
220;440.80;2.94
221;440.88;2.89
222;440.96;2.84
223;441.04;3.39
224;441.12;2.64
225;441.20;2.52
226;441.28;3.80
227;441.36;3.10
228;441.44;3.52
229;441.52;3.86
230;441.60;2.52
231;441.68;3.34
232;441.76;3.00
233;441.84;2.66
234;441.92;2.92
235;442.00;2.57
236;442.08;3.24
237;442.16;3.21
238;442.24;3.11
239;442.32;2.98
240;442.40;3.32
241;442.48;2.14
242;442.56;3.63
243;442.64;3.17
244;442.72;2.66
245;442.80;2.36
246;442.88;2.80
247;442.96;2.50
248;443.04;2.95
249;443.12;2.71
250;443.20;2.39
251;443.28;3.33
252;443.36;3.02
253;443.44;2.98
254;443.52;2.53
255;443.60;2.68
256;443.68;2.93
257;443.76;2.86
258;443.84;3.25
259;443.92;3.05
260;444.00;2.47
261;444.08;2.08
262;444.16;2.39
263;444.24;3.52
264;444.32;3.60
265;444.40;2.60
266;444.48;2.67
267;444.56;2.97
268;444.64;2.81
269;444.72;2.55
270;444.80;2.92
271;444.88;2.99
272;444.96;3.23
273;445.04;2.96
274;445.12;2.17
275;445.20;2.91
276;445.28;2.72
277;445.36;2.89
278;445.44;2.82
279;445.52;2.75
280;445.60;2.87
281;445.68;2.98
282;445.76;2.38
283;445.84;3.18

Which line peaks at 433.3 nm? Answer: C IV 1549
